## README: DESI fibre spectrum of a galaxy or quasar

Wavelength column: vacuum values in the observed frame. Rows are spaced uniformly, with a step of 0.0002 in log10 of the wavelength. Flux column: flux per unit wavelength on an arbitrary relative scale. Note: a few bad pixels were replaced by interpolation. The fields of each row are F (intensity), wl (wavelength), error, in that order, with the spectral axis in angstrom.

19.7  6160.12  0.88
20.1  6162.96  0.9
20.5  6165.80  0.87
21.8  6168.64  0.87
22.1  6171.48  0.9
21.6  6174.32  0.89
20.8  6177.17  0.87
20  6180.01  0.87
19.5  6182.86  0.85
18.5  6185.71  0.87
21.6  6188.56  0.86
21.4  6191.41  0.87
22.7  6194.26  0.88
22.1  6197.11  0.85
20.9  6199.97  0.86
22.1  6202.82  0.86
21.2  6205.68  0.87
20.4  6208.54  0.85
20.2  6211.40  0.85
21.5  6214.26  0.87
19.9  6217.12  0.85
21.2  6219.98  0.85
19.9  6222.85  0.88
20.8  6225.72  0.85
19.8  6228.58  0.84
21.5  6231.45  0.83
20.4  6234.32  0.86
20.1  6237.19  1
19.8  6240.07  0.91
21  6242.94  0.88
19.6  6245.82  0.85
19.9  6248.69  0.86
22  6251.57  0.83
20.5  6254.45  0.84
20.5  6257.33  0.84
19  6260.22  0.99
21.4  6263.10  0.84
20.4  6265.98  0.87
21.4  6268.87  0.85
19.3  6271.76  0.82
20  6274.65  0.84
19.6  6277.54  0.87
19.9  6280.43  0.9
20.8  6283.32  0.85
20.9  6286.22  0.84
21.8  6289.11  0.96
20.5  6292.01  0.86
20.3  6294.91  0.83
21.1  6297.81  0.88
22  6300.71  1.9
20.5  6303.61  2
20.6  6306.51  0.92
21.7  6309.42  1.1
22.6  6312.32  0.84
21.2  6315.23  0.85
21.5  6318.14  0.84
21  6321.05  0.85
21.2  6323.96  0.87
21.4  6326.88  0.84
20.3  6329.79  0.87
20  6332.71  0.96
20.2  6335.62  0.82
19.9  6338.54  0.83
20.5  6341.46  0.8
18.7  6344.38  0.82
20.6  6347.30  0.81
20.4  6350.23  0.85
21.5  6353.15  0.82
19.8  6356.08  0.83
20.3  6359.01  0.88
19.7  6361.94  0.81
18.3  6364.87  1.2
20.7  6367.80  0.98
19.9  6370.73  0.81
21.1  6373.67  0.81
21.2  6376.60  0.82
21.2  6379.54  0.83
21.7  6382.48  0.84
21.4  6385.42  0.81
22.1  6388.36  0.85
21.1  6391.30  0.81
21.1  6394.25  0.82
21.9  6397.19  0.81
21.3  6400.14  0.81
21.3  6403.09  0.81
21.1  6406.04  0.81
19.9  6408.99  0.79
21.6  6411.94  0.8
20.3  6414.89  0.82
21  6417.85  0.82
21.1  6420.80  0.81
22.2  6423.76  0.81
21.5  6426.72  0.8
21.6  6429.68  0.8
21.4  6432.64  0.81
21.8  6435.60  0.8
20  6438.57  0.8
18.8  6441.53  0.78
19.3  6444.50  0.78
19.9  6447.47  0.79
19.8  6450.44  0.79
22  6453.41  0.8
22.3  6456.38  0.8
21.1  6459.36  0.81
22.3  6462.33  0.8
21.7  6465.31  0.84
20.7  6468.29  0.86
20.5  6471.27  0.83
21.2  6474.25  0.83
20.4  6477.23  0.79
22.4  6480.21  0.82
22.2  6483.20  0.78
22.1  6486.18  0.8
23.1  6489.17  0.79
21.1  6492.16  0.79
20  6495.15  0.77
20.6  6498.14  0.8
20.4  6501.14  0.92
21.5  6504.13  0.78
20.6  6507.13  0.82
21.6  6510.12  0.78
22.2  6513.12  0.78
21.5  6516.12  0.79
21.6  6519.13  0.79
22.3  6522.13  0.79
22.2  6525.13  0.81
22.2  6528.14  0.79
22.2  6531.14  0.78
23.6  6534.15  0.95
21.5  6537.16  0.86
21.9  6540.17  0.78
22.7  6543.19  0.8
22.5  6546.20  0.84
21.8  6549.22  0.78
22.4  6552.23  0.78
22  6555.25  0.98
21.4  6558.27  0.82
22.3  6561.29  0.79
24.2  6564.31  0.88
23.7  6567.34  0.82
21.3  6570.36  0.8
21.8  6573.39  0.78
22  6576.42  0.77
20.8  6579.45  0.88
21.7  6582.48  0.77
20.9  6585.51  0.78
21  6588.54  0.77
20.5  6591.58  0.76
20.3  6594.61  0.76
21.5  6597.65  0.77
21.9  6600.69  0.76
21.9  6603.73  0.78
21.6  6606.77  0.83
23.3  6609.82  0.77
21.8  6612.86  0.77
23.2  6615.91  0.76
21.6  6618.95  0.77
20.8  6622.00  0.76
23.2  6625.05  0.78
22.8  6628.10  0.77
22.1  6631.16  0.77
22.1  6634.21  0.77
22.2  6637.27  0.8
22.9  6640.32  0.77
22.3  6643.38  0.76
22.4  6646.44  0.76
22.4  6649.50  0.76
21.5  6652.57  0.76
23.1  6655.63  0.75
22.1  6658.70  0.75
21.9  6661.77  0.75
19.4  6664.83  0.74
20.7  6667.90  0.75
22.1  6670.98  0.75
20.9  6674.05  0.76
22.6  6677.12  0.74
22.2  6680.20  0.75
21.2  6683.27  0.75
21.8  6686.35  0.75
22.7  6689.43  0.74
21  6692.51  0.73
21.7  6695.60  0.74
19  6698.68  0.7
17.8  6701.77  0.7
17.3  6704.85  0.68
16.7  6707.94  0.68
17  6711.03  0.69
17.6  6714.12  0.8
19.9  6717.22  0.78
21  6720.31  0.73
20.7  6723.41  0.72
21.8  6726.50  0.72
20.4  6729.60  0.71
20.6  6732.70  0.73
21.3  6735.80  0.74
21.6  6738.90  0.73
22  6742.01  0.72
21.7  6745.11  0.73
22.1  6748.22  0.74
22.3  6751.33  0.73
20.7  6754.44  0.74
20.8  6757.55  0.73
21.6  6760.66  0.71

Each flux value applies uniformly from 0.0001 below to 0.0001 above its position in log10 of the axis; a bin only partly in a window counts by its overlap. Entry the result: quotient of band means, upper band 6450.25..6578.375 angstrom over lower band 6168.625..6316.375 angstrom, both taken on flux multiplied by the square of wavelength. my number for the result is 1.14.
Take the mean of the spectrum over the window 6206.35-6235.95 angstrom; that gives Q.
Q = 20.6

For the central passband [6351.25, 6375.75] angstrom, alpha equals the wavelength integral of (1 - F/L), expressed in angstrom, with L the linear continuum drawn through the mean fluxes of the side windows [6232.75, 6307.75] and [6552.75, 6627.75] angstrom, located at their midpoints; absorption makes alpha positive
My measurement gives 0.8 angstrom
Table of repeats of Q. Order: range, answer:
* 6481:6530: 21.6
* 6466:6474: 20.8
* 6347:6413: 20.8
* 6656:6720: 20.3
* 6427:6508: 21.1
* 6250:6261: 20.6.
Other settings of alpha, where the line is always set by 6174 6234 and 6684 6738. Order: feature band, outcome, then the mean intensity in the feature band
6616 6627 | -1.1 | 22.1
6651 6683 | -2.6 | 21.6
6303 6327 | -0.8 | 21.3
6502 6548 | -3.9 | 22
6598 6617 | -2.0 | 22.2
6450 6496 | -2.6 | 21.5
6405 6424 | -0.5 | 21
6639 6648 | -1.1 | 22.5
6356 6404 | -0.8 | 20.9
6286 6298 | -0.1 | 20.9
